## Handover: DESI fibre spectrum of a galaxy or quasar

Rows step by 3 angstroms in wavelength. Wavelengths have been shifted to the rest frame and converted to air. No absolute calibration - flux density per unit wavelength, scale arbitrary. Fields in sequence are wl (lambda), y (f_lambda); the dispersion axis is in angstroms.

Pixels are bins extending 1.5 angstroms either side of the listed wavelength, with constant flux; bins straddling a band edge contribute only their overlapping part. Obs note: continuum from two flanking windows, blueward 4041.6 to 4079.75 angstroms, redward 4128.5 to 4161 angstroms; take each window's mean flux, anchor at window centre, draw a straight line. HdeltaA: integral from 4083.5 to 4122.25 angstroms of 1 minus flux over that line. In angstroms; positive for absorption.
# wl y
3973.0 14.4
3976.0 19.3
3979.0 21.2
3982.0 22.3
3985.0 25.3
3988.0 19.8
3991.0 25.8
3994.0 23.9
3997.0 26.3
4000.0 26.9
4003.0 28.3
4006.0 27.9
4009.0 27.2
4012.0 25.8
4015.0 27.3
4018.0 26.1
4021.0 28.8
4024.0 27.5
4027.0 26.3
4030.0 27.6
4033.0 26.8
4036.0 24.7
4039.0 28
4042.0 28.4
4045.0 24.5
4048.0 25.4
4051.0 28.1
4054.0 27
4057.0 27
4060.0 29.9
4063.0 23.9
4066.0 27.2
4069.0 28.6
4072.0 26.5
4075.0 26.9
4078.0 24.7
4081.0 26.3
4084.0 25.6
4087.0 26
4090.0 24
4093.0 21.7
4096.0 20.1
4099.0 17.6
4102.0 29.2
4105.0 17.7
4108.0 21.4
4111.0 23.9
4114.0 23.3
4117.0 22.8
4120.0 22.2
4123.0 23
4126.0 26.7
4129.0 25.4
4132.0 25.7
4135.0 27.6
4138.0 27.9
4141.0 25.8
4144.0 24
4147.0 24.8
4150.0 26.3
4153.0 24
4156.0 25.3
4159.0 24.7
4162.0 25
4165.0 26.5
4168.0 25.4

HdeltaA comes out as 5.18 angstroms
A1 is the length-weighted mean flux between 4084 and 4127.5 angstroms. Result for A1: 22.9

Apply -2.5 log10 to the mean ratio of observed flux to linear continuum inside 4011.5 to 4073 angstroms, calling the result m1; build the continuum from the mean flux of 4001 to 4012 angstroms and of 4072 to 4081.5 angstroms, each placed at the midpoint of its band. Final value -0.01 mag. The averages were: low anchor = 27.5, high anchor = 26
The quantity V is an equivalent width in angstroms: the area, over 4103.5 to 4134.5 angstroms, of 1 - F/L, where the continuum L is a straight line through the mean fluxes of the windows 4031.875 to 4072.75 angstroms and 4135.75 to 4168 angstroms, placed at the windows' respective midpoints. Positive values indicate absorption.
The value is 3.1 angstroms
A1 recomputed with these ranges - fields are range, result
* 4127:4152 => 25.9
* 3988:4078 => 26.7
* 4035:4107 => 25.4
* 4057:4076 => 27.2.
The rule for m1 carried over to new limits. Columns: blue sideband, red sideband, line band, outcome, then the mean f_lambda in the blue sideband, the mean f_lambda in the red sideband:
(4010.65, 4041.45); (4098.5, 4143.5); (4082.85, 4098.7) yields 0.09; 26.9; 24.2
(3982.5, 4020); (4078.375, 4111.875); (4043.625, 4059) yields -0.09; 25.8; 23.1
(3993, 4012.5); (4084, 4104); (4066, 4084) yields -0.11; 26.7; 23.2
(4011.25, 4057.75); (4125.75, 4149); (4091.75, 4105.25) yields 0.21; 26.8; 26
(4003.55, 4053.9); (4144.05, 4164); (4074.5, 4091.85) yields 0.03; 26.9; 25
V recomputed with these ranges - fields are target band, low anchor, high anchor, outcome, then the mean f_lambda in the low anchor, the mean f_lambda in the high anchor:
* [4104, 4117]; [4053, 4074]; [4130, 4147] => 2.26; 27.2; 26.1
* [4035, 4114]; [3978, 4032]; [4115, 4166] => 1.09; 25.8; 25.1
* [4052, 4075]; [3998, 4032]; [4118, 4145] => -0.63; 27.2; 25.3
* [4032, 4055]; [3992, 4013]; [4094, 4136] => -1.10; 26.6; 23.3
